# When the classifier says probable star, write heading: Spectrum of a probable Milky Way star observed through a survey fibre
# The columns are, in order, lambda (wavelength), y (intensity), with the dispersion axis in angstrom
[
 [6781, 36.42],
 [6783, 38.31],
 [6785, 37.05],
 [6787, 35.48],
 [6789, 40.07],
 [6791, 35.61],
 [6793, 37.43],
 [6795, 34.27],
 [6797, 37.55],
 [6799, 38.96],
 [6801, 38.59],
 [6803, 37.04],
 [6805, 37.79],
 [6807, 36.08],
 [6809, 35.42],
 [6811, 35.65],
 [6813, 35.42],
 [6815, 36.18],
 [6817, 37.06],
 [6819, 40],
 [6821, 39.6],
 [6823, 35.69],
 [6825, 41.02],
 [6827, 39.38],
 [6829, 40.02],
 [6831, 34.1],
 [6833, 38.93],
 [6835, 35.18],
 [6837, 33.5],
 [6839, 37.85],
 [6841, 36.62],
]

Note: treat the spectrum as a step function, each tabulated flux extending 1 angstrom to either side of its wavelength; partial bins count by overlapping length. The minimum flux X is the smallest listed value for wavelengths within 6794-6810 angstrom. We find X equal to 34.27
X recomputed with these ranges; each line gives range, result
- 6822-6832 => 34.1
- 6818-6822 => 39.6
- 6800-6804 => 37.04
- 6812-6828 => 35.42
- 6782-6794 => 35.48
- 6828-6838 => 33.5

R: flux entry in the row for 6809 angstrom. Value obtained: 35.42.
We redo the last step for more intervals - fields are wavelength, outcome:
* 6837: 33.5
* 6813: 35.42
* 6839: 37.85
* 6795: 34.27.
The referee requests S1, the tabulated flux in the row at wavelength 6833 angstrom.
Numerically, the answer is 38.93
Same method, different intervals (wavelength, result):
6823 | 35.69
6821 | 39.6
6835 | 35.18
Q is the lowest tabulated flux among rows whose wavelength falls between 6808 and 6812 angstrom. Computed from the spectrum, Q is 35.42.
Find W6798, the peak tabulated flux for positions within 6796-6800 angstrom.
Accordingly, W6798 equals 38.96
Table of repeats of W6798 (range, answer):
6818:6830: 41.02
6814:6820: 40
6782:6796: 40.07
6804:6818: 37.79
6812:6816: 36.18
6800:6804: 38.59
